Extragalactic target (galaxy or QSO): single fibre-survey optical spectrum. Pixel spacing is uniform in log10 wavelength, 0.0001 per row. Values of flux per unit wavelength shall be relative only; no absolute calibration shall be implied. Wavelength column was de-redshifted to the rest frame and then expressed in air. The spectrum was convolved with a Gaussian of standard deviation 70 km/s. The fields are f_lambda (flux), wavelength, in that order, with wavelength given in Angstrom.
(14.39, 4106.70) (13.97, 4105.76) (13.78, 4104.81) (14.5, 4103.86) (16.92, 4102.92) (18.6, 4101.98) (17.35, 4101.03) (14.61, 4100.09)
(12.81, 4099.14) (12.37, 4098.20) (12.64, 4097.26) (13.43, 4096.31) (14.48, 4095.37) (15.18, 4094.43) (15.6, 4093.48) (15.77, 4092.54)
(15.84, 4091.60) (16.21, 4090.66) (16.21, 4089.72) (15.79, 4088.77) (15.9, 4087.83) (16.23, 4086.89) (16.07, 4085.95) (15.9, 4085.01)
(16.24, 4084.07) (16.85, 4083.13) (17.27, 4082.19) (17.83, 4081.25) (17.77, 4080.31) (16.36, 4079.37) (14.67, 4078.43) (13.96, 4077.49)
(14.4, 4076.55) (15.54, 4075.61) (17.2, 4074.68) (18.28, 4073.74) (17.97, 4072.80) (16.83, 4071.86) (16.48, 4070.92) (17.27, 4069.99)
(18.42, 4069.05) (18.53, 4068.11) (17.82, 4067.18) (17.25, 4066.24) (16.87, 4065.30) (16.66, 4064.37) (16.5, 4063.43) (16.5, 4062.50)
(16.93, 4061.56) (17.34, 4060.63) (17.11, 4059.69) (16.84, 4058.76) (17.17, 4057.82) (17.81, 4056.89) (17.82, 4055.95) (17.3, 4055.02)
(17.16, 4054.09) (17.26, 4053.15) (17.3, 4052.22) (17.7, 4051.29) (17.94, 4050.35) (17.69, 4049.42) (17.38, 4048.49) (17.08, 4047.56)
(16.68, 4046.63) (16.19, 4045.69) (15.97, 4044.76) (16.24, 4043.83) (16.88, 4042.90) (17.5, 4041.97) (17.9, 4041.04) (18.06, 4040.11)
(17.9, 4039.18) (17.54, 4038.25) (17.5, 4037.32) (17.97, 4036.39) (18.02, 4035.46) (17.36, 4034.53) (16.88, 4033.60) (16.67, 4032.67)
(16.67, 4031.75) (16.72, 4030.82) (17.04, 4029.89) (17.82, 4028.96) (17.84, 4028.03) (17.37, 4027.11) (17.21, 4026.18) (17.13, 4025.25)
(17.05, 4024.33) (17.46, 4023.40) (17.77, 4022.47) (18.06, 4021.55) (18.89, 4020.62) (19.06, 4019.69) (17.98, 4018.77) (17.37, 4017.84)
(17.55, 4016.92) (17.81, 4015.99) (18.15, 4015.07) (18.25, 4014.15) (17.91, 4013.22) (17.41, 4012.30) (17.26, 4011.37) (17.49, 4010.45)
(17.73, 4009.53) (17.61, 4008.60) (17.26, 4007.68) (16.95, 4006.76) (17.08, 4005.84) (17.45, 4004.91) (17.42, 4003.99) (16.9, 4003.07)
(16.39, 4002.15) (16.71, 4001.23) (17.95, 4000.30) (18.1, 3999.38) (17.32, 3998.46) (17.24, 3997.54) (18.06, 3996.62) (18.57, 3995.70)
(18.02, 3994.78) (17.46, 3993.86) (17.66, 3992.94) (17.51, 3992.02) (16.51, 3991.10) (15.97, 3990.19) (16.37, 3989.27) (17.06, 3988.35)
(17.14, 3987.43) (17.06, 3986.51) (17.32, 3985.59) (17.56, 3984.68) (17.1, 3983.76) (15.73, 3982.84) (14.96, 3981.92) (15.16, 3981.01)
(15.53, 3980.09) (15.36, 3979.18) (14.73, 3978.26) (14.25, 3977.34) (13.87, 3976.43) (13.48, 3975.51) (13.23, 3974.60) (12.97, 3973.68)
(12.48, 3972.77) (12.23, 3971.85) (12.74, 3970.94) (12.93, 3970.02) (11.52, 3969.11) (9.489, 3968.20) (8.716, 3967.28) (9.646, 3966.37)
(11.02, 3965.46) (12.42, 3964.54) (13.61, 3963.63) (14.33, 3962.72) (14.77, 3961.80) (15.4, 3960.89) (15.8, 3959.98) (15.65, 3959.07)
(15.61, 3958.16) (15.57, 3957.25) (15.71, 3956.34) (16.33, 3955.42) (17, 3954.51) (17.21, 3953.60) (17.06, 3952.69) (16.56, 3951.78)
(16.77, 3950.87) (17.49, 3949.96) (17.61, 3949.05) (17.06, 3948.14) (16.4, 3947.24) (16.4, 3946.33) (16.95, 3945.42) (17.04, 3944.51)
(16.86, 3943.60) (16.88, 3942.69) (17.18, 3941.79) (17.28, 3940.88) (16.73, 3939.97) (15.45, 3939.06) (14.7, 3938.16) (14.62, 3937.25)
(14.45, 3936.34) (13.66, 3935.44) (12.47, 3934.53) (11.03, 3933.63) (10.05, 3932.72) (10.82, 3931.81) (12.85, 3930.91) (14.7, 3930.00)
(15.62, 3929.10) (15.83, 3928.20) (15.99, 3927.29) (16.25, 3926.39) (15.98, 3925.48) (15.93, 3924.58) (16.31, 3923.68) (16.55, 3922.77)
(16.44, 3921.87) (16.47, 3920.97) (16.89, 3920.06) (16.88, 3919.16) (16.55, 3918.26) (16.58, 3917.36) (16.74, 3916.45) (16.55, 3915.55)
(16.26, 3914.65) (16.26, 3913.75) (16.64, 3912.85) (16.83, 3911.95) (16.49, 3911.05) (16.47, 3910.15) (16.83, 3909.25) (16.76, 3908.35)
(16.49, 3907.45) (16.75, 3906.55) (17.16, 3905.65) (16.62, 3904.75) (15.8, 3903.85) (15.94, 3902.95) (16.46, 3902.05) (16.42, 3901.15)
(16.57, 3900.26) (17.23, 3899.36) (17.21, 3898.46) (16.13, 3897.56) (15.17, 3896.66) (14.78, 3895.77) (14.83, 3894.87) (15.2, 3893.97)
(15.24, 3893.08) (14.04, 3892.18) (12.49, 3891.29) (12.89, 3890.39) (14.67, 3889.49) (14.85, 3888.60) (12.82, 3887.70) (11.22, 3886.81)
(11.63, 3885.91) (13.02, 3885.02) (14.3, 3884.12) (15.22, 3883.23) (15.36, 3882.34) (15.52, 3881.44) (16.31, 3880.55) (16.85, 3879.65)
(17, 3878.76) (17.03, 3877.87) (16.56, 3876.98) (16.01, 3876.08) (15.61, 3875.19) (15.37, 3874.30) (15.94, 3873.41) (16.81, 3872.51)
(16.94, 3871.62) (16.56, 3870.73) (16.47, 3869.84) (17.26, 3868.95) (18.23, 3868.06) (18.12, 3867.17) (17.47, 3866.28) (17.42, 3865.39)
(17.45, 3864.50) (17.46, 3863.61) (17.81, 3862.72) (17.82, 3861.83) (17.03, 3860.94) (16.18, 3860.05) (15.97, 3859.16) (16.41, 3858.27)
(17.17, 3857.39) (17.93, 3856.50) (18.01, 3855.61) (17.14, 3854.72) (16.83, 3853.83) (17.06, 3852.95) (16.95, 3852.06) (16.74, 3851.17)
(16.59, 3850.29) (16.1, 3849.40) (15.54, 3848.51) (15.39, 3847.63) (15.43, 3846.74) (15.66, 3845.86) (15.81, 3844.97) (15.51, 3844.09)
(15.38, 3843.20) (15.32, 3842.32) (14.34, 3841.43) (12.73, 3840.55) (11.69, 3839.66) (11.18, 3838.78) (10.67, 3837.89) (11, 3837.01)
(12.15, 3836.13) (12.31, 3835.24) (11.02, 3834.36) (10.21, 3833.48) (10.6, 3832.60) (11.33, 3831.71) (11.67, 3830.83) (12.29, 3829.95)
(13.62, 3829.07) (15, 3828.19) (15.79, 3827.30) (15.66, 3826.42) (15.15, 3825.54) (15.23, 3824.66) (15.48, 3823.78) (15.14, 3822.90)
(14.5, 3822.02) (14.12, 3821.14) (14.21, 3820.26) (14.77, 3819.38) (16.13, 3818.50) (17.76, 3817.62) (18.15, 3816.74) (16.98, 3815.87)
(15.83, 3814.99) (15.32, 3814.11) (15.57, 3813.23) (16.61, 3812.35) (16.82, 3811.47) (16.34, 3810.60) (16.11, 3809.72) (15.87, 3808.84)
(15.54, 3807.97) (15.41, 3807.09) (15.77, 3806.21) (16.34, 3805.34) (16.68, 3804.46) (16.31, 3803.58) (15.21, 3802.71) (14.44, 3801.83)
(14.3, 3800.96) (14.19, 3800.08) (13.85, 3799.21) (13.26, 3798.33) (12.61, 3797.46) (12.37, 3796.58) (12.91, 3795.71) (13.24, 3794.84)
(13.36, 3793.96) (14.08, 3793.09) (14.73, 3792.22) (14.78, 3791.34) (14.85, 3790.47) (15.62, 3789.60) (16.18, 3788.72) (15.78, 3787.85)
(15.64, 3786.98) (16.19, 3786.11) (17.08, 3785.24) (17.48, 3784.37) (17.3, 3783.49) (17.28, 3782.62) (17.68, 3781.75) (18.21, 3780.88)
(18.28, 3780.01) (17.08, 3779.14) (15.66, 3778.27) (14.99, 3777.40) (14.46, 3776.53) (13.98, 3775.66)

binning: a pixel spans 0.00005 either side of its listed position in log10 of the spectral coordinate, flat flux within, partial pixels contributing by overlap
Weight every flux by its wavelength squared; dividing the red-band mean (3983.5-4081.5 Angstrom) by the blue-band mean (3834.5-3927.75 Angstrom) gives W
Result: 1.18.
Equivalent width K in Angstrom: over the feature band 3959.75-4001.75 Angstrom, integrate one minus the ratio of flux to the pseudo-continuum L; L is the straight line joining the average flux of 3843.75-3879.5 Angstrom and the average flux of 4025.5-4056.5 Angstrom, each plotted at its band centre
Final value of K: 5.0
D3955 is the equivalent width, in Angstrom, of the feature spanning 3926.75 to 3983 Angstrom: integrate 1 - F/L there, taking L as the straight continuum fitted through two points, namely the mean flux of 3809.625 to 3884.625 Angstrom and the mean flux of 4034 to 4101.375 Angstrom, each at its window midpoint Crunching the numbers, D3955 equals 5.0 Angstrom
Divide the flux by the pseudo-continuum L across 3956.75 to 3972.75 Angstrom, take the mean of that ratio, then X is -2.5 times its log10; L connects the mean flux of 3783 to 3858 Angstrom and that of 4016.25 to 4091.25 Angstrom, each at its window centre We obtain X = 0.24 mag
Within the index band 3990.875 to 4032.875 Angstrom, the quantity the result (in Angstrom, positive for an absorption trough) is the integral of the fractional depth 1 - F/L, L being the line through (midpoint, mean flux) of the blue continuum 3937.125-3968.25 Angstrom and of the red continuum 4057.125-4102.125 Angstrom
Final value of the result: -4.6 Angstrom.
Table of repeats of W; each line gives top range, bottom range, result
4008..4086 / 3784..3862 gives 1.29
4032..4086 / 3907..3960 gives 1.14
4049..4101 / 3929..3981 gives 1.20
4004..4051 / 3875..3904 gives 1.23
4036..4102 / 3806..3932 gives 1.18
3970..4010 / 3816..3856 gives 1.21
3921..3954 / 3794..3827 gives 1.09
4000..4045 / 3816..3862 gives 1.29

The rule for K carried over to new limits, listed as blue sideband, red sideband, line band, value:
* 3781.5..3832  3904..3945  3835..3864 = -0.10 Angstrom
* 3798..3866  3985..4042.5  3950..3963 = 0.54 Angstrom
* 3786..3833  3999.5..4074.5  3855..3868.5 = -1.64 Angstrom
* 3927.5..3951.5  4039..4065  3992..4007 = -1.08 Angstrom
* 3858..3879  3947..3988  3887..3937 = 1.63 Angstrom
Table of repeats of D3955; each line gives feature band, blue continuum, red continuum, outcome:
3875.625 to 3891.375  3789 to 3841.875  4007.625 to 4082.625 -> 0.5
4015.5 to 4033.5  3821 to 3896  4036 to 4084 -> -0.9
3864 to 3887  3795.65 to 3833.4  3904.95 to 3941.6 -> -1.1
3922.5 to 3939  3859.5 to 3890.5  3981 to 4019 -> 2.2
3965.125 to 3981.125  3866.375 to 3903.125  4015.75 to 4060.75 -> 3.8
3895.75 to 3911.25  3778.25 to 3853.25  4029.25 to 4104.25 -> -0.9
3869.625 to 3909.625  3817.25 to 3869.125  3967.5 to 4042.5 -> 0.1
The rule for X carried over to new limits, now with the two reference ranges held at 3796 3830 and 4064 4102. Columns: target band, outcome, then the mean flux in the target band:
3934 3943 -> 0.03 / 15.3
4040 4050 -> -0.07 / 17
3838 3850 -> 0.06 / 14.5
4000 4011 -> -0.09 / 17.2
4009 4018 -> -0.12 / 17.7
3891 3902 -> 0.00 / 15.5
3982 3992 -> -0.06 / 16.7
